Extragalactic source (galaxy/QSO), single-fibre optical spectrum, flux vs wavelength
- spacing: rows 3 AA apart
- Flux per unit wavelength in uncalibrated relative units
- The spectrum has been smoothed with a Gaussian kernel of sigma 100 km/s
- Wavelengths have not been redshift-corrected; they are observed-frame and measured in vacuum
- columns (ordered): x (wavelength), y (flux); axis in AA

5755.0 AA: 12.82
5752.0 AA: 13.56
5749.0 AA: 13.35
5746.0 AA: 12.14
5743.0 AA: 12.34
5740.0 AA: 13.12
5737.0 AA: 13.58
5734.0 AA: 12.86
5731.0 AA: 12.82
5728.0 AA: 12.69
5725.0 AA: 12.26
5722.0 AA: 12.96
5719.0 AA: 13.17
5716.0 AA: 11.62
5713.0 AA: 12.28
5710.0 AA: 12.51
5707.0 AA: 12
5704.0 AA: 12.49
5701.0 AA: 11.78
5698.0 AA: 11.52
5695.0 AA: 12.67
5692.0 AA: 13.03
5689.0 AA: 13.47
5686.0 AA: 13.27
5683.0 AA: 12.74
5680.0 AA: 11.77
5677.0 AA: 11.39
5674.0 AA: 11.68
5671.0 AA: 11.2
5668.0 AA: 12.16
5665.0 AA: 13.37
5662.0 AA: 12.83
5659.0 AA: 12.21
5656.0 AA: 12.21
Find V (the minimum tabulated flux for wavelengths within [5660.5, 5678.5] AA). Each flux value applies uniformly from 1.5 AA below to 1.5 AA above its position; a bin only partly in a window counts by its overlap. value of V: 11.2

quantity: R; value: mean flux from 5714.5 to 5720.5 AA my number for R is 12.4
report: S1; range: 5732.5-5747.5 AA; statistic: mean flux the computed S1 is 12.8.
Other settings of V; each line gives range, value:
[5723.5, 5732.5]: 12.26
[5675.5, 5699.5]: 11.39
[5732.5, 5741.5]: 12.86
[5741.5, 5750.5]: 12.14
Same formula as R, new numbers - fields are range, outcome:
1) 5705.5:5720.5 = 12.3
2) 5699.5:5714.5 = 12.2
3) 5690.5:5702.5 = 12.2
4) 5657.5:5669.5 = 12.6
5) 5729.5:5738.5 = 13.1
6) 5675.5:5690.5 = 12.5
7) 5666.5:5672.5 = 11.7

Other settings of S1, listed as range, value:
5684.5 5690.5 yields 13.4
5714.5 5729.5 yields 12.5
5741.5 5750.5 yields 12.6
